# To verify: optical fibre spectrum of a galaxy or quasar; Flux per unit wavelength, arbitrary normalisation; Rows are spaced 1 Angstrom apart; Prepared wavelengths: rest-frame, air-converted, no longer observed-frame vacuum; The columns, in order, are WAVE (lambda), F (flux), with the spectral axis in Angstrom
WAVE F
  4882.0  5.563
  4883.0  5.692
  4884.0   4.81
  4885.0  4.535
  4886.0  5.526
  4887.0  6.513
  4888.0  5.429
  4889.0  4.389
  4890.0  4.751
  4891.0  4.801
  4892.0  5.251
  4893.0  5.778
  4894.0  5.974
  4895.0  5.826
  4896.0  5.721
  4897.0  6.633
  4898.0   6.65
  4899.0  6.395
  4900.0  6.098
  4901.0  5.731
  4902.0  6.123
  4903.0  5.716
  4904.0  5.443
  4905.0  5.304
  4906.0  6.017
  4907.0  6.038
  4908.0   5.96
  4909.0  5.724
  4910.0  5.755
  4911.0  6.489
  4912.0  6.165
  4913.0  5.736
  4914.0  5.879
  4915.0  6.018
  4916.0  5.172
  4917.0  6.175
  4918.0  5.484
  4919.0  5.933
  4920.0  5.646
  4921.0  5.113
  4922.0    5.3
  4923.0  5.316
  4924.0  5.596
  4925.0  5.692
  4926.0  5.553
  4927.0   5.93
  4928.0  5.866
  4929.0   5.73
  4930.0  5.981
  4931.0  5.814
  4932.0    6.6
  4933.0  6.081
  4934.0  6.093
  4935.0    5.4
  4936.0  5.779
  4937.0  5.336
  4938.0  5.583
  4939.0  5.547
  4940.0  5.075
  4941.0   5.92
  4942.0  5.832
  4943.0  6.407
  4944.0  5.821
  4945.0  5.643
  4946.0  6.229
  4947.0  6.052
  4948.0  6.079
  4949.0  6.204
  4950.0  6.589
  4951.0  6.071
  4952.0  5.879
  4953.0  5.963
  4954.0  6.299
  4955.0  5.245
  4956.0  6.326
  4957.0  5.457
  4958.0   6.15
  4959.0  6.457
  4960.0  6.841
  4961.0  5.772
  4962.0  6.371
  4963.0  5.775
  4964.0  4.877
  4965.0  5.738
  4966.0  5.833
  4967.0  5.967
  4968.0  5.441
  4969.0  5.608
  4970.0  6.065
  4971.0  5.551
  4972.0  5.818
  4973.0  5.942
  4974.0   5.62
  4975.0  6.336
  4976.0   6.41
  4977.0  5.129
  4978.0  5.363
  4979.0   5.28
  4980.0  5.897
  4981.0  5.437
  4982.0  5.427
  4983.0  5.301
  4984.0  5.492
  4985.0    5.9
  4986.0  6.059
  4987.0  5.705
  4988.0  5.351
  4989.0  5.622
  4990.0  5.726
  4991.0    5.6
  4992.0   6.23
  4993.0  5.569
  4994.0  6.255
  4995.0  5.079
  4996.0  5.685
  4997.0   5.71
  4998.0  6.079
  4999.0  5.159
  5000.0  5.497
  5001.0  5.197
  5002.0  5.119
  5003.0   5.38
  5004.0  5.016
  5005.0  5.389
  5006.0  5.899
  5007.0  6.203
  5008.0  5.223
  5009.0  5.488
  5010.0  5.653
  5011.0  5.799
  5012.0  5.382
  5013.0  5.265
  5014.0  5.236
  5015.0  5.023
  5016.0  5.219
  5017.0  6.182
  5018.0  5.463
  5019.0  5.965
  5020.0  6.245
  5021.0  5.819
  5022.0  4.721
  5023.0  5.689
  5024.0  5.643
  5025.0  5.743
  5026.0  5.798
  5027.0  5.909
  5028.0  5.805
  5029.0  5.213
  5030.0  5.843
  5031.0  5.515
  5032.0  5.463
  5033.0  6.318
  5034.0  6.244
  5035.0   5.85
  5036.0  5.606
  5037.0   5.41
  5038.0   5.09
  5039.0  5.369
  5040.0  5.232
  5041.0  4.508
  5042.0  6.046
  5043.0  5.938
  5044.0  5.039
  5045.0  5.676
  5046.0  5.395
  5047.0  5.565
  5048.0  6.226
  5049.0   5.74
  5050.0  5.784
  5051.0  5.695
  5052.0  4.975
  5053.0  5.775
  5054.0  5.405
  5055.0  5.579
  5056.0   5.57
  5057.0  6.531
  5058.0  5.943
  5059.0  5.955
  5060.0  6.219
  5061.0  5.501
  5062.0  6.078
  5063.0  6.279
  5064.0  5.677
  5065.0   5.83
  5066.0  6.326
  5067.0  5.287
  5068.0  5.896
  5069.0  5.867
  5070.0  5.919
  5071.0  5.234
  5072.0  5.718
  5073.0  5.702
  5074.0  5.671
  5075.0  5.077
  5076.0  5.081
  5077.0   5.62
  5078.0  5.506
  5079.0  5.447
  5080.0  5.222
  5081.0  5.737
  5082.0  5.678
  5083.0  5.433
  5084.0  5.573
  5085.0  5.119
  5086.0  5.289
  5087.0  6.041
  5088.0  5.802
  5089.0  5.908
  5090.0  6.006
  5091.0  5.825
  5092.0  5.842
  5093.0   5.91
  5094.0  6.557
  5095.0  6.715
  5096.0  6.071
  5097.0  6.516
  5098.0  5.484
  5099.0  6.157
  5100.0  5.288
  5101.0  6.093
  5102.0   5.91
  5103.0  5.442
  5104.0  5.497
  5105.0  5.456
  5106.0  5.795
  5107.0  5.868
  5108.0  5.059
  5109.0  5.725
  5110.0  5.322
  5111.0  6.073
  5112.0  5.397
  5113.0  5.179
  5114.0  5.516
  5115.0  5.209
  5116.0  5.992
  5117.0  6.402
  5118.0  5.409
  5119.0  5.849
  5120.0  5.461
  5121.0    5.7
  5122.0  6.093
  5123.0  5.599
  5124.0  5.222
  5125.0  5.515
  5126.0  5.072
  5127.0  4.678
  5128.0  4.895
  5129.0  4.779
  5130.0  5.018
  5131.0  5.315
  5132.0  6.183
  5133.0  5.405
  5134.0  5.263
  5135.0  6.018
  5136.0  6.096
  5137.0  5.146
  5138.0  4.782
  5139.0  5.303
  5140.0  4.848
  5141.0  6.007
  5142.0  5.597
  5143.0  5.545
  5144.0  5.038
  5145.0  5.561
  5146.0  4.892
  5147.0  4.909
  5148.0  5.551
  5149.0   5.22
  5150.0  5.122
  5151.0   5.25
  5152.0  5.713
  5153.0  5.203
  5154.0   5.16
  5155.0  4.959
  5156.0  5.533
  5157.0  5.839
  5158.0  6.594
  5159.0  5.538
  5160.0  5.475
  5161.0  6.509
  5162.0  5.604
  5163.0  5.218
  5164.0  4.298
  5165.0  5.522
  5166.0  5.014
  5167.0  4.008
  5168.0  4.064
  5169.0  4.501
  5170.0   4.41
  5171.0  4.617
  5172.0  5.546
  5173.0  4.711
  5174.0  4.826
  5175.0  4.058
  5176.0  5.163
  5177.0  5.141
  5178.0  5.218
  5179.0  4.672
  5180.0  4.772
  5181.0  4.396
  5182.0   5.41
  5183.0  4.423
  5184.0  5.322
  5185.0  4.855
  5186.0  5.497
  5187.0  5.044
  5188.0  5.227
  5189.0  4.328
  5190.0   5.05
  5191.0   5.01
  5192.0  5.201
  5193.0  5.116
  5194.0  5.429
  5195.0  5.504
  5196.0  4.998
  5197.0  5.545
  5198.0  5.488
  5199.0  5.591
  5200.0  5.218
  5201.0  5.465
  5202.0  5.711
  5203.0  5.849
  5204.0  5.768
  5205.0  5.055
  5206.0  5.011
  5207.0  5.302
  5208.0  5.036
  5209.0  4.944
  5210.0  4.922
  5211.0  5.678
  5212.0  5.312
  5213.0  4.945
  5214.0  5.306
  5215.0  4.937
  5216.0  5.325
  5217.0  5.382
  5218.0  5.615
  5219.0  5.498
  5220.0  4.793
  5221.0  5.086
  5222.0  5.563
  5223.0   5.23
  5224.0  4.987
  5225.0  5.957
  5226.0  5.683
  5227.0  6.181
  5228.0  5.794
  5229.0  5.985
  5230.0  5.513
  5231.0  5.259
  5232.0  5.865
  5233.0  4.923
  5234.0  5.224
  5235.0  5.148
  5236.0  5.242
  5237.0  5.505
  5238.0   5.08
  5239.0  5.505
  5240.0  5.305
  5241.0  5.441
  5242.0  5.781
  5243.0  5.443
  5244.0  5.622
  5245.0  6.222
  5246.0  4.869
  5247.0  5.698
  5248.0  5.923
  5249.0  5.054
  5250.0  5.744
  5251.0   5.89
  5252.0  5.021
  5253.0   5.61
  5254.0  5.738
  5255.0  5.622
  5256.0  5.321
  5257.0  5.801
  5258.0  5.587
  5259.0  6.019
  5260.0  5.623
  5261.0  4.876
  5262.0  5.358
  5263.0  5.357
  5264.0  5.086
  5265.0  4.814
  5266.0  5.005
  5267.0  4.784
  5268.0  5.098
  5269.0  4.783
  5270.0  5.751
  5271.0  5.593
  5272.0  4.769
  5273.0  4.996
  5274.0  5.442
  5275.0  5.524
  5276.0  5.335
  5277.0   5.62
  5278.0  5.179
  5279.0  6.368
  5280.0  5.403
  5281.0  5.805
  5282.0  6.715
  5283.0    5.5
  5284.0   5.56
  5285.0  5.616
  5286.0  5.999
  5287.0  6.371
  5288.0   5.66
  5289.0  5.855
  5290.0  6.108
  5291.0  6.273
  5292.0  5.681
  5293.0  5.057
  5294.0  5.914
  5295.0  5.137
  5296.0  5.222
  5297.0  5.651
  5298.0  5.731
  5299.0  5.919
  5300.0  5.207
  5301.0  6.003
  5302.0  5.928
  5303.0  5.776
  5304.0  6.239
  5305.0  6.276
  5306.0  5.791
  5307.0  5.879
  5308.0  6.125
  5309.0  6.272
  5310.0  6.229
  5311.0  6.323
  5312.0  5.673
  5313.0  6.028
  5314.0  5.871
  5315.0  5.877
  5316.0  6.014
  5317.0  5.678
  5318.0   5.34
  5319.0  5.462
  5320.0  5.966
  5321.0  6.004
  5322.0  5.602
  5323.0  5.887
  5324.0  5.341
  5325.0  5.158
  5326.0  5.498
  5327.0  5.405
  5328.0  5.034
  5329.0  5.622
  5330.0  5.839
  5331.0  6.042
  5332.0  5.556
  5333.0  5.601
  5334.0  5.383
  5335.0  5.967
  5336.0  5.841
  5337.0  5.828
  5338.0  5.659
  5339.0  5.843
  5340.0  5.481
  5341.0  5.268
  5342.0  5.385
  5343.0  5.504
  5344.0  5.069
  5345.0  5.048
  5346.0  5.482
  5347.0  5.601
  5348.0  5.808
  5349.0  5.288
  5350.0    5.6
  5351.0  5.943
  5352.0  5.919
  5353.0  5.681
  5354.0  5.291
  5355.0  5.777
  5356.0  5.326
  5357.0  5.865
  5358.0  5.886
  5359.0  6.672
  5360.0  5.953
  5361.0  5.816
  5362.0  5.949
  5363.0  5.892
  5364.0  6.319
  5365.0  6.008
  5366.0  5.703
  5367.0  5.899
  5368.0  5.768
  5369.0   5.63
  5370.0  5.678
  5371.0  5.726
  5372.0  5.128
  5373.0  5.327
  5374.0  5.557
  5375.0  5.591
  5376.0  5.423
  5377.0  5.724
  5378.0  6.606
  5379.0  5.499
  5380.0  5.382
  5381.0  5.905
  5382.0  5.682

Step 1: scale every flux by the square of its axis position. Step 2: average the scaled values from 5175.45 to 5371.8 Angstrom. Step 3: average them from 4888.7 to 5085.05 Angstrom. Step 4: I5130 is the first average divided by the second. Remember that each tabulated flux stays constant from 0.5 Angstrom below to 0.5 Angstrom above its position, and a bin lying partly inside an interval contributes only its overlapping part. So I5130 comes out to 1.08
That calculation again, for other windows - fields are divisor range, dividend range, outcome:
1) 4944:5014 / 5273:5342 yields 1.14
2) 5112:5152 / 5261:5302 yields 1.08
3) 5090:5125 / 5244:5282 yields 1.00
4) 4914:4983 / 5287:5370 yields 1.15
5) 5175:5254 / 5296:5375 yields 1.13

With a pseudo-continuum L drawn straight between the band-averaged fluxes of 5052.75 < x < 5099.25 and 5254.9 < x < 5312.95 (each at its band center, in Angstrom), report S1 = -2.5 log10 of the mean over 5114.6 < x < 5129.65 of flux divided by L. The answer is 0.06 mag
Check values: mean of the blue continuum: 5.78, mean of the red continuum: 5.63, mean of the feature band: 5.46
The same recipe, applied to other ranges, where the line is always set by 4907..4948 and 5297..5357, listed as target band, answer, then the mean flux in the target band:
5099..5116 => 0.03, 5.58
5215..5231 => 0.05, 5.48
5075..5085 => 0.06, 5.44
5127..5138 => 0.08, 5.35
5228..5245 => 0.05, 5.46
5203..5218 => 0.10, 5.24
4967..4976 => -0.01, 5.84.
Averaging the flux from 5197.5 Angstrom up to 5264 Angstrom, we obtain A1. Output 5.43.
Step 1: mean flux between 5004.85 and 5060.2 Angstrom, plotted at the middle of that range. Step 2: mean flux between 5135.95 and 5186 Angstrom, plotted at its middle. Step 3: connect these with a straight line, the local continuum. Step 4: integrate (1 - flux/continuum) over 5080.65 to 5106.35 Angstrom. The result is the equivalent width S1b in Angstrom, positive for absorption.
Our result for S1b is -2.0 Angstrom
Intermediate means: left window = 5.63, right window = 5.14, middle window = 5.81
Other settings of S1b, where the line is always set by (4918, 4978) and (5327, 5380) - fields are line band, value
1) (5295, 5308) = -0.22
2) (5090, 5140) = 1.37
